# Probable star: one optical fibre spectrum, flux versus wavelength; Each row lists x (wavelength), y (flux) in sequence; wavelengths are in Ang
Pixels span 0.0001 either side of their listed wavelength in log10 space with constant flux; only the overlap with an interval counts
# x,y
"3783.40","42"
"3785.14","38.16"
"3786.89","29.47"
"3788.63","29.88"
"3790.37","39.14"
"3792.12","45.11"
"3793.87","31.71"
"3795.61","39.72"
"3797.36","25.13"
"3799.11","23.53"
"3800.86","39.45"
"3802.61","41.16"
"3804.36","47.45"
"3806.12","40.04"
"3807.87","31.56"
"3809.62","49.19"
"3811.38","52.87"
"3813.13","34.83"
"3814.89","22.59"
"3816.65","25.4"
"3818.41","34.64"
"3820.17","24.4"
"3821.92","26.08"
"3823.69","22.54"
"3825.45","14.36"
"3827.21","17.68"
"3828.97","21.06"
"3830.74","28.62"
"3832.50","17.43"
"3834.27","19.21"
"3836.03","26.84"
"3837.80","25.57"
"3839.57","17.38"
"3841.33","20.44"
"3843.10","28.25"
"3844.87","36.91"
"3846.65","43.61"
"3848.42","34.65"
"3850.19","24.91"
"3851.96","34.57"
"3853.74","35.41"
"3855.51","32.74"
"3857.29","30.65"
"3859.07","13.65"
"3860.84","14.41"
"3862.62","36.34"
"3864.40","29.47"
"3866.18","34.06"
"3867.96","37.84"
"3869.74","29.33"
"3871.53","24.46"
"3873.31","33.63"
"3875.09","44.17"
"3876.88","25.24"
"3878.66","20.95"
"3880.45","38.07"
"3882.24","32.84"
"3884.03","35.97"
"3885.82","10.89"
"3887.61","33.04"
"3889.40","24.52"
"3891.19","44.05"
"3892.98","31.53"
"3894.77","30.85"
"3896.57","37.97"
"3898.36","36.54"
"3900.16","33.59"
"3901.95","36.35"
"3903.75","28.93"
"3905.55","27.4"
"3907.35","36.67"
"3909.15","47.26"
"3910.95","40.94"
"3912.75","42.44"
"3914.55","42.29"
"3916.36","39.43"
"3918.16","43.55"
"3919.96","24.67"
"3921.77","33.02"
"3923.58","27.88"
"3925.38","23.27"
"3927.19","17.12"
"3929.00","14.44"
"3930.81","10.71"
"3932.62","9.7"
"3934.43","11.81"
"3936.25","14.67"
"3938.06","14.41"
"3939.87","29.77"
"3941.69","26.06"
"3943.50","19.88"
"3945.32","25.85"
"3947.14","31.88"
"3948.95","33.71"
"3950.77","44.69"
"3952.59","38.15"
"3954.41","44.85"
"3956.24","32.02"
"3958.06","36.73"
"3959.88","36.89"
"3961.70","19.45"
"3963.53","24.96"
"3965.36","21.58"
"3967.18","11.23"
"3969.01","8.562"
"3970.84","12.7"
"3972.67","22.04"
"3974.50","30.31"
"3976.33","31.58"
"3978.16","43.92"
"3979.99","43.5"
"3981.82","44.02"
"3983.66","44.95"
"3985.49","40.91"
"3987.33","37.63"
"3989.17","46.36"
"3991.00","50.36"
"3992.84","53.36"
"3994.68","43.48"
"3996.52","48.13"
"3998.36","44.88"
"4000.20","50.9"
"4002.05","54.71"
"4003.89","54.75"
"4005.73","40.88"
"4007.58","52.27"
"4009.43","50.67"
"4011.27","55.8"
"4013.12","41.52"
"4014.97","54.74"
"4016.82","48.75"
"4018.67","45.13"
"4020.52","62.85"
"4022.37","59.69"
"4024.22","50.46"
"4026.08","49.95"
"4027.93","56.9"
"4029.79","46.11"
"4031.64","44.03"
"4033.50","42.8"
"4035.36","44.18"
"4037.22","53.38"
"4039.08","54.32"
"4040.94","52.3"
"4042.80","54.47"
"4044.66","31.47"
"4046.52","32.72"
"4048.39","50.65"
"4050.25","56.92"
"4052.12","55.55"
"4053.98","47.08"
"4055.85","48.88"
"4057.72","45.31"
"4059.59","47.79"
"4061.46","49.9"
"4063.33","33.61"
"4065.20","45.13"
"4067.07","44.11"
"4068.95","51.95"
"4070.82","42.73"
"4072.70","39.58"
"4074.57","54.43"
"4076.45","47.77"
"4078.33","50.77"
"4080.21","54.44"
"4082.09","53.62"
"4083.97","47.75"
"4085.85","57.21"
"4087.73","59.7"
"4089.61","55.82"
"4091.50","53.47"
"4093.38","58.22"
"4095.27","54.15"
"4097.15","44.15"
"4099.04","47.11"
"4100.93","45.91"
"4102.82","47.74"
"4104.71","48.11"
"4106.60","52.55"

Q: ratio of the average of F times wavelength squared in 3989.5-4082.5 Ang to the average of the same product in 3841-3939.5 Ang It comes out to 1.76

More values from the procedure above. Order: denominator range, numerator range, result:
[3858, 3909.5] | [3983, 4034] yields 1.68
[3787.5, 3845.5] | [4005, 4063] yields 1.82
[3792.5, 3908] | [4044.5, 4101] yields 1.79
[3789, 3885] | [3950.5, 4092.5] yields 1.61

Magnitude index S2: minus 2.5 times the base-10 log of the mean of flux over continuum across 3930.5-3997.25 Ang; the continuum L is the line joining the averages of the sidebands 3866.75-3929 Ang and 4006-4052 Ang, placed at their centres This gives 0.32 mag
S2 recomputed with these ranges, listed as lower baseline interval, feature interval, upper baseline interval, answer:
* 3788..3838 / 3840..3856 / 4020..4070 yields 0.06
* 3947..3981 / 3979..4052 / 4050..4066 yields -0.23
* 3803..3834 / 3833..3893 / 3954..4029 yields 0.12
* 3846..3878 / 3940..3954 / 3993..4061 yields 0.26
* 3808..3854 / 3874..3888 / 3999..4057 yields 0.13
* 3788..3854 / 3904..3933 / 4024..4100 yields 0.24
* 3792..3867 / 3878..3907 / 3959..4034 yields 0.10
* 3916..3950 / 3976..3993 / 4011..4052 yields -0.17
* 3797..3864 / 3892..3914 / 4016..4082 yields -0.01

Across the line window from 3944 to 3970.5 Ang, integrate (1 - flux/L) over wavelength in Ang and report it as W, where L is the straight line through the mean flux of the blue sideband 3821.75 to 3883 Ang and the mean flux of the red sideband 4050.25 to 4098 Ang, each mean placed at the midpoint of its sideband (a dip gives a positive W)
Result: 6.4 Ang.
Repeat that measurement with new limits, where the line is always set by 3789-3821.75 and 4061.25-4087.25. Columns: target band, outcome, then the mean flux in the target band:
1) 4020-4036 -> -1.6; 50.6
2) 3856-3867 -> 3.4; 26.6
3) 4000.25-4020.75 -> -2.5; 50.7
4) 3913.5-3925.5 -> 2.0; 34.2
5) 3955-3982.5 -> 9.7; 28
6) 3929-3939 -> 7.0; 12.5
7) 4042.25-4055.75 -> 0.1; 46.9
